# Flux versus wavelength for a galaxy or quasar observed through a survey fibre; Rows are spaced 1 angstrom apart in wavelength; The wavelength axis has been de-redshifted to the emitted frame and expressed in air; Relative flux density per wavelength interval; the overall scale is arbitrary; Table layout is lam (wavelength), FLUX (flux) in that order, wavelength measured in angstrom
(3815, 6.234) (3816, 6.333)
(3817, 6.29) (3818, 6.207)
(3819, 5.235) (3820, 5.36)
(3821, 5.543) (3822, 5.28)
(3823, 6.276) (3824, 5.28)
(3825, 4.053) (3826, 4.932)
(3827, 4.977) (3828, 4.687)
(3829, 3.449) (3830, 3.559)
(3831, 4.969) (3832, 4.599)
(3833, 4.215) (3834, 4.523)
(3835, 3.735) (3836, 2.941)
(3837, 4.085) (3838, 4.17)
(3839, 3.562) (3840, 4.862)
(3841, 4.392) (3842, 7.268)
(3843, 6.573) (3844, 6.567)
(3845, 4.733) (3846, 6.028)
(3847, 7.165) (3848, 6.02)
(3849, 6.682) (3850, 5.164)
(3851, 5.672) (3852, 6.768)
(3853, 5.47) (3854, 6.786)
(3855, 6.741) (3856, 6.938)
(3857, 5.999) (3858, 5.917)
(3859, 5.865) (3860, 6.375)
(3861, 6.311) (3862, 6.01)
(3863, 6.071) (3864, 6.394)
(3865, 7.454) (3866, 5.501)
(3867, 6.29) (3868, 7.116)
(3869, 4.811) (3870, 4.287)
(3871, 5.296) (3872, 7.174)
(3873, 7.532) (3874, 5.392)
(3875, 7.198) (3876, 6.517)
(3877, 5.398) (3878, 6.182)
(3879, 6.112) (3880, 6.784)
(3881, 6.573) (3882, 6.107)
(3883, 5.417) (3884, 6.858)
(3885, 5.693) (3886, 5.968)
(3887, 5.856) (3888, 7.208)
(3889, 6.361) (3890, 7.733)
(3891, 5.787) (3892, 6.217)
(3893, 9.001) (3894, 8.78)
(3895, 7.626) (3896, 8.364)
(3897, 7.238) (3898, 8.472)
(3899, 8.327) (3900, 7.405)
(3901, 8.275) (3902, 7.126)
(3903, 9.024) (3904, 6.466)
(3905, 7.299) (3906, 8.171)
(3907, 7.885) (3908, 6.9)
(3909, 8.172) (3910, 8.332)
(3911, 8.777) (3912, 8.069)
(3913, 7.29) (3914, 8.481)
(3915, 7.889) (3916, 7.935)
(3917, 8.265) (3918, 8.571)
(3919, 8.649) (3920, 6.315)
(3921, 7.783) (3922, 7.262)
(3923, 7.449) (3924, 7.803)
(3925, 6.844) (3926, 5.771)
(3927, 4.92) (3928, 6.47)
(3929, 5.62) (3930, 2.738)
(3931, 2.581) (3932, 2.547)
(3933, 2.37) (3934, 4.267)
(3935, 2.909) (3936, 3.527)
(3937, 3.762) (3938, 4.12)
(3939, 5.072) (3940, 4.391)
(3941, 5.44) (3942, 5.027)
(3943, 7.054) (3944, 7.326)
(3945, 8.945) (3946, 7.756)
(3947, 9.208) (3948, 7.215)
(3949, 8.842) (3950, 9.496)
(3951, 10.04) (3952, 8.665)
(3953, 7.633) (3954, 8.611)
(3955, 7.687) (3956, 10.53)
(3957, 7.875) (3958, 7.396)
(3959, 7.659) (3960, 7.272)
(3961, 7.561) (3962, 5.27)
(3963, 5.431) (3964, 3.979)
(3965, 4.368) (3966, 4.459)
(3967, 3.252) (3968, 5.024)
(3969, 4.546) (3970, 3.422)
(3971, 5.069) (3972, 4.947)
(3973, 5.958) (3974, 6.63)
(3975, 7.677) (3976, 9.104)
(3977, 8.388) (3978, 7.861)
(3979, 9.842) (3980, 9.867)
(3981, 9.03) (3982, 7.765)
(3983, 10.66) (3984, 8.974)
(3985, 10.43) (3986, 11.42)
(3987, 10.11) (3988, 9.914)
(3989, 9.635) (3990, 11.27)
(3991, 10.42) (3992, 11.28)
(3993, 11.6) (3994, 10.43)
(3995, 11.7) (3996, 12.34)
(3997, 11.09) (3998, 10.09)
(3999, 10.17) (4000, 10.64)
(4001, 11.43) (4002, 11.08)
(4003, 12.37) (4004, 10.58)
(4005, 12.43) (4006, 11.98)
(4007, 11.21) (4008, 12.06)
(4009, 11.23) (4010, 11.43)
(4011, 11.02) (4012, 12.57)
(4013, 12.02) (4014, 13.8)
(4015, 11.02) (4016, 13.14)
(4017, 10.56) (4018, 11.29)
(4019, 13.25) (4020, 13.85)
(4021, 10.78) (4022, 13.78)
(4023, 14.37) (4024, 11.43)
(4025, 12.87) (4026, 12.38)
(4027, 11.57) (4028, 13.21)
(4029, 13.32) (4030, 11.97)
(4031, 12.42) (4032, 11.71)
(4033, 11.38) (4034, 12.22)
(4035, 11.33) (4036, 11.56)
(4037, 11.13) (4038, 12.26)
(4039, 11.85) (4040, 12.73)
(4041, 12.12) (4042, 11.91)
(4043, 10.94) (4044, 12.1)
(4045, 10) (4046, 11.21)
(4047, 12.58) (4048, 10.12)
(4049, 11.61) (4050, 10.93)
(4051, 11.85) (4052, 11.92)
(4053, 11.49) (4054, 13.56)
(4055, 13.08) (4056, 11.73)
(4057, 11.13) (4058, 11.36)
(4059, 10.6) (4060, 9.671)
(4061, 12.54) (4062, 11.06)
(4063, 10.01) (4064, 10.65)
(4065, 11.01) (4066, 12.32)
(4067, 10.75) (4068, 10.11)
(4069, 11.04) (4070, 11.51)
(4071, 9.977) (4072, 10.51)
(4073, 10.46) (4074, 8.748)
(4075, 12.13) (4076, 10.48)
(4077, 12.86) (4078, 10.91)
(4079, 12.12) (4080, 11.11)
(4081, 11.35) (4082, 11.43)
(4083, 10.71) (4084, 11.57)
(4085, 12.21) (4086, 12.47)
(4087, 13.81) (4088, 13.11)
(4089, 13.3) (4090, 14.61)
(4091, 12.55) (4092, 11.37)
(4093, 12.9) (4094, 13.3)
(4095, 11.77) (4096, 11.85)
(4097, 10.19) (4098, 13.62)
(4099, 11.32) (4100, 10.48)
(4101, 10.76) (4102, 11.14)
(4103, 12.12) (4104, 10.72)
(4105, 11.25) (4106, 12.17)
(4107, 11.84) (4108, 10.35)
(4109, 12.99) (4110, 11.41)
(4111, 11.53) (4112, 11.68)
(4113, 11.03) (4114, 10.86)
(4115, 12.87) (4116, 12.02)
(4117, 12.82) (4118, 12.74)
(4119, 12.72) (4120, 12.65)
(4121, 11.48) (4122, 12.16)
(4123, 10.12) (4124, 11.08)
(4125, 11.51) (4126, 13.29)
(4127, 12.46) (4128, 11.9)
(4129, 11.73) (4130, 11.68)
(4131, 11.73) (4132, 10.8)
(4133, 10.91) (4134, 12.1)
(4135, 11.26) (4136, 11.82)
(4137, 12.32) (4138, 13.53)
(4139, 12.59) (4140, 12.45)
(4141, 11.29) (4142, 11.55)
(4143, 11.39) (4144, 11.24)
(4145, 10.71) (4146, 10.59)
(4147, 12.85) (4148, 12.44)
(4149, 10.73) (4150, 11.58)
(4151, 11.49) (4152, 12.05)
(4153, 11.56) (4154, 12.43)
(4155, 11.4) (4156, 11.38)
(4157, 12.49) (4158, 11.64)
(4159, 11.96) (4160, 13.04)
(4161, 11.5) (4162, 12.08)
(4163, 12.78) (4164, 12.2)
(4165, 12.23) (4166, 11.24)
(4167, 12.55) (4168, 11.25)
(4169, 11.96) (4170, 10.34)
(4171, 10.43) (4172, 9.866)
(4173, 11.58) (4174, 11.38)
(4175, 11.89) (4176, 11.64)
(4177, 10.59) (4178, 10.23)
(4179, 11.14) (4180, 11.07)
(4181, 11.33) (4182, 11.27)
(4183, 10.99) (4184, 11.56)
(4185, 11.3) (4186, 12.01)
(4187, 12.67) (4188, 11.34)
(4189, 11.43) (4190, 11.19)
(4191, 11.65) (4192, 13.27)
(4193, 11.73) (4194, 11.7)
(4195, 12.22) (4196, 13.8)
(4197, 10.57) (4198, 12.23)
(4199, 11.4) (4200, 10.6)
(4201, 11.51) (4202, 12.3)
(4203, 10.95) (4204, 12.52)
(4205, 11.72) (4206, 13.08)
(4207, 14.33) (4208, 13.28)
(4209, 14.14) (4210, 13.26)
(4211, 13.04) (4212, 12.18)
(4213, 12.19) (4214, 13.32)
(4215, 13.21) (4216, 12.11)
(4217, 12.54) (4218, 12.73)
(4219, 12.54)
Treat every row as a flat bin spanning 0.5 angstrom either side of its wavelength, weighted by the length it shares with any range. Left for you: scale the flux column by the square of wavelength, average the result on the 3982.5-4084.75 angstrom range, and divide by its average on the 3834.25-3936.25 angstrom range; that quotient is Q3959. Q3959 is 1.94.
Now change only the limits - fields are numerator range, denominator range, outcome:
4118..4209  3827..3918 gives 2.12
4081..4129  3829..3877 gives 2.39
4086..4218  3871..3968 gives 1.98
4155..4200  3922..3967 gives 2.10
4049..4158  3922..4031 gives 1.42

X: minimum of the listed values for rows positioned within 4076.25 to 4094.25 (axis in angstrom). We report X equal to 10.71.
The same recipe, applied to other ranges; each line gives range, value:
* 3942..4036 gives 3.252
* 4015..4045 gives 10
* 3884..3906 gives 5.693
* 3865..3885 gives 4.287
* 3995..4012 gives 10.09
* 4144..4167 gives 10.59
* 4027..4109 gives 8.748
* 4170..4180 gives 9.866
